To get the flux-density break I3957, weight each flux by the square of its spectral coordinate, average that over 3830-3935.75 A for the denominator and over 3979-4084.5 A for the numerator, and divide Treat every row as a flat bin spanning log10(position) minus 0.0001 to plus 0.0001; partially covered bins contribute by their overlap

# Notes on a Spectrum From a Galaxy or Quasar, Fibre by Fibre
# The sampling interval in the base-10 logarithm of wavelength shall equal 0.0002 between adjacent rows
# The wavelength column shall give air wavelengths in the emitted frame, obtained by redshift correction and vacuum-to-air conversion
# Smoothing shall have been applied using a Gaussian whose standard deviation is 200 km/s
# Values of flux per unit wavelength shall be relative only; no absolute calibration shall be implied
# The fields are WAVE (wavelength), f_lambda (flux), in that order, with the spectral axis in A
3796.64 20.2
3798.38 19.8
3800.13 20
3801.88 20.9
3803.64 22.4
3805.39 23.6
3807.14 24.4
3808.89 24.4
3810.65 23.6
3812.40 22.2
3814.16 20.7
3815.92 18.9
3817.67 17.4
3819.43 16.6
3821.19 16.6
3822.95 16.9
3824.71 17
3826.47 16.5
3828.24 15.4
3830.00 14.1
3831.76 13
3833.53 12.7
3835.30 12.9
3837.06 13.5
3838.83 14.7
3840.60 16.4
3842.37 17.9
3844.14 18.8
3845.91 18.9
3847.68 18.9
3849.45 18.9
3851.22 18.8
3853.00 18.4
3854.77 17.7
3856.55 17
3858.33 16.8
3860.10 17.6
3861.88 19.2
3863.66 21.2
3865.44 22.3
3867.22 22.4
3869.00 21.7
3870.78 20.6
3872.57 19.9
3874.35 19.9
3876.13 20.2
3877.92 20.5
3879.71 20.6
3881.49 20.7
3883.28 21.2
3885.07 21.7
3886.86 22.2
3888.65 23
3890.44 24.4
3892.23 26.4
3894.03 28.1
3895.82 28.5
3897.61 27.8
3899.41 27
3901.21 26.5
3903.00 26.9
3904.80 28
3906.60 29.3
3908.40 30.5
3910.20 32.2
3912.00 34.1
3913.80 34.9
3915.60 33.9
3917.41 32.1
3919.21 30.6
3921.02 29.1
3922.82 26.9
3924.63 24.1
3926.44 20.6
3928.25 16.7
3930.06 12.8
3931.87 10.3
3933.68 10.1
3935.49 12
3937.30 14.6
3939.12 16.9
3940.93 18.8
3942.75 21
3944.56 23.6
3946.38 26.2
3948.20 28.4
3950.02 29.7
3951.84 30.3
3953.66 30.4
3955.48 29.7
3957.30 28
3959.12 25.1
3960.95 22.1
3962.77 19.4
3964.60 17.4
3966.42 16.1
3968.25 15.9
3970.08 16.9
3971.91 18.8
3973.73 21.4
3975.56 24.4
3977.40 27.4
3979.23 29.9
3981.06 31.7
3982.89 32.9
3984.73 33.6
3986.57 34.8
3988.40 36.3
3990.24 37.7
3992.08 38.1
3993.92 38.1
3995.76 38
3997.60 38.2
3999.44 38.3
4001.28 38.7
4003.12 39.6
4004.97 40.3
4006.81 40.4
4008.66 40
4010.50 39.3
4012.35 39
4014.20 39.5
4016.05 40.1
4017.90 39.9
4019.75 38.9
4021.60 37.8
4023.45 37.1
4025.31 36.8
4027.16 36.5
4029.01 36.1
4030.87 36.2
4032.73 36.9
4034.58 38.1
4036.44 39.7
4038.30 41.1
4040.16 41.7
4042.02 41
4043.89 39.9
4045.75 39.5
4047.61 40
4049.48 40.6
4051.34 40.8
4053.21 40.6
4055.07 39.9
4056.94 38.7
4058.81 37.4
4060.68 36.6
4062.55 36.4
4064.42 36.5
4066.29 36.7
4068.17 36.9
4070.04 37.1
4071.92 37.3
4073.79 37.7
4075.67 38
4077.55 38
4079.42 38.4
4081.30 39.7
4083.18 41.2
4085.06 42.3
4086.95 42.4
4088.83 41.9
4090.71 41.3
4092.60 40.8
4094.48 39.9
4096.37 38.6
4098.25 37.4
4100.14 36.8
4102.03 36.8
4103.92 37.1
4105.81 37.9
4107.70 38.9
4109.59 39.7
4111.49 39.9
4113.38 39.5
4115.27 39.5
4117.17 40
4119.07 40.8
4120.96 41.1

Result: 1.88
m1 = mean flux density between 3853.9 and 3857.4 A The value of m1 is 17.3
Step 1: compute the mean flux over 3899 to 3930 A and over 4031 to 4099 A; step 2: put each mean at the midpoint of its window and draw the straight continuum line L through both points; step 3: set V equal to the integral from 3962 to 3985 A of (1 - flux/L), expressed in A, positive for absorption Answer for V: 6.5 A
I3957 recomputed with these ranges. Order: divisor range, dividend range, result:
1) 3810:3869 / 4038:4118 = 2.49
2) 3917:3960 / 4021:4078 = 1.78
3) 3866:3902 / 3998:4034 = 1.78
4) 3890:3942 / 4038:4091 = 1.72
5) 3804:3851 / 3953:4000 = 1.71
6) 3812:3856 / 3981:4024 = 2.45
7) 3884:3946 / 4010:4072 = 1.69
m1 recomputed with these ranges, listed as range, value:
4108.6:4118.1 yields 39.7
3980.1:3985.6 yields 32.7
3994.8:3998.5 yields 38.1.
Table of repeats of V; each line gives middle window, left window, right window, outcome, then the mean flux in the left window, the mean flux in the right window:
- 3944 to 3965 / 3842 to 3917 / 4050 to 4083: 2.3 A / 23.3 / 38.2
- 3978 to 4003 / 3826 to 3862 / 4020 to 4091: -3.0 A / 16.5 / 38.8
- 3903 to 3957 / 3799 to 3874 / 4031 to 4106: 3.7 A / 18.6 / 39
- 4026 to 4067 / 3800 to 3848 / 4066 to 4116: -3.7 A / 18.1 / 39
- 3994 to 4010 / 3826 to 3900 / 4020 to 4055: -1.9 A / 19.7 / 38.9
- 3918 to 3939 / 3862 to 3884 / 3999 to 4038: 6.4 A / 20.9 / 38.6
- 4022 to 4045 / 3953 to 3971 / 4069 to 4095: -4.1 A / 22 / 39.7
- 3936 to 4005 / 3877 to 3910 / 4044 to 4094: 8.1 A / 25.3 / 39.1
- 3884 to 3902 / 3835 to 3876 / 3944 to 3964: -3.2 A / 18.6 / 26.5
